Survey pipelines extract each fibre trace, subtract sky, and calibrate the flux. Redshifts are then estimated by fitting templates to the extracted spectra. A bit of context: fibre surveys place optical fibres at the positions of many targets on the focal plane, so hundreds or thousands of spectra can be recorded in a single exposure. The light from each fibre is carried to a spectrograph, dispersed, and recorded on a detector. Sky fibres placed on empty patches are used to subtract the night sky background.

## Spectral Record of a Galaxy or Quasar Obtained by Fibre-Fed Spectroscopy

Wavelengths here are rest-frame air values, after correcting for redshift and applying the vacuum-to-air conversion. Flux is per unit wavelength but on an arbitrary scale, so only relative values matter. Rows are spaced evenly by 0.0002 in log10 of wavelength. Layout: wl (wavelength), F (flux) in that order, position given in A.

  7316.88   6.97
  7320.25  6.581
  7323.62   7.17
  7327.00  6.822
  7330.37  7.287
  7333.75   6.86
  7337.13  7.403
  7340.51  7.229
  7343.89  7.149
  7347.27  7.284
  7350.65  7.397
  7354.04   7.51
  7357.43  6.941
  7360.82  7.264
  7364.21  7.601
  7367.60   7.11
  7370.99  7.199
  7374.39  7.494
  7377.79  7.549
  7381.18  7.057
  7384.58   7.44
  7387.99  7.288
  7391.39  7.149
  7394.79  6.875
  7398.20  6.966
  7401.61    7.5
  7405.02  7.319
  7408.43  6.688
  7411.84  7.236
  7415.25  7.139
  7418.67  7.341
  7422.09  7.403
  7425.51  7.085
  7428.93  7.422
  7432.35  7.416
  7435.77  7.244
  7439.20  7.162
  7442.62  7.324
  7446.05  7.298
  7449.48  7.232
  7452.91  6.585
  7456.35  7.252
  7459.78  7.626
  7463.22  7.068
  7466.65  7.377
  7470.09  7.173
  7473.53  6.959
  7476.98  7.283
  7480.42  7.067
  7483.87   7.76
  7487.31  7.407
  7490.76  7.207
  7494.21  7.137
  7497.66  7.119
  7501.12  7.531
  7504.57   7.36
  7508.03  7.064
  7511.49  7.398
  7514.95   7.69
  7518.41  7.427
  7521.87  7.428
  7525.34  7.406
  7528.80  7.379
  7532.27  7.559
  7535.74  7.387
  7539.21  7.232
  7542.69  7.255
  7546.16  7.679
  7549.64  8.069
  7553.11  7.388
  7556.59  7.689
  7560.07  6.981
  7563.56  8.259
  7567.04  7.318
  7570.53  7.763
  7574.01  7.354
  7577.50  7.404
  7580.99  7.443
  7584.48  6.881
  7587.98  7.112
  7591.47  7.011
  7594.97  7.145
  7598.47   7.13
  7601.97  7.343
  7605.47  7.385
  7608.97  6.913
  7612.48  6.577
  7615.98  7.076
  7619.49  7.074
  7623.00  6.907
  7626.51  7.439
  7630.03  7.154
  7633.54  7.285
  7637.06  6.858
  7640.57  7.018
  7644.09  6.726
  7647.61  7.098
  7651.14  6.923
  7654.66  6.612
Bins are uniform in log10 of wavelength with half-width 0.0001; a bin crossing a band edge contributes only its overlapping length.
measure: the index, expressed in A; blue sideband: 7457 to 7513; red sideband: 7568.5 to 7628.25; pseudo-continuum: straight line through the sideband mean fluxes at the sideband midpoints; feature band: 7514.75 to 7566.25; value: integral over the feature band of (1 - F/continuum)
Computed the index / -2.0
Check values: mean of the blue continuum 7.28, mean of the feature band 7.51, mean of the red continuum 7.17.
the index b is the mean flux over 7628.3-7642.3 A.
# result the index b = 7.08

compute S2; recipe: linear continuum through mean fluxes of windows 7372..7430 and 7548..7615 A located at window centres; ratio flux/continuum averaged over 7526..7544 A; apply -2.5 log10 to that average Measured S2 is -0.01 mag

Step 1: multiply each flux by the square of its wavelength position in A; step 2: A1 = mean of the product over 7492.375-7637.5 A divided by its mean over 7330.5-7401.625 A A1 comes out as 1.06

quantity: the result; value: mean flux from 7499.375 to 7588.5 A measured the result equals 7.44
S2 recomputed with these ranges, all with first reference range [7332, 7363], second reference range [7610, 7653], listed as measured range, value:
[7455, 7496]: -0.02 mag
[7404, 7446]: -0.01 mag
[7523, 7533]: -0.05 mag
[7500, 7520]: -0.05 mag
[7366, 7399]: 0.00 mag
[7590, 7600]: -0.01 mag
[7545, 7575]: -0.08 mag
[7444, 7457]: 0.01 mag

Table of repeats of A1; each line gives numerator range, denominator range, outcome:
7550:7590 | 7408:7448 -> 1.07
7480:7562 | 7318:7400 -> 1.08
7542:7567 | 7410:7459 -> 1.09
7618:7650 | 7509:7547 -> 0.98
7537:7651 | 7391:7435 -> 1.06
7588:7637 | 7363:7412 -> 1.04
